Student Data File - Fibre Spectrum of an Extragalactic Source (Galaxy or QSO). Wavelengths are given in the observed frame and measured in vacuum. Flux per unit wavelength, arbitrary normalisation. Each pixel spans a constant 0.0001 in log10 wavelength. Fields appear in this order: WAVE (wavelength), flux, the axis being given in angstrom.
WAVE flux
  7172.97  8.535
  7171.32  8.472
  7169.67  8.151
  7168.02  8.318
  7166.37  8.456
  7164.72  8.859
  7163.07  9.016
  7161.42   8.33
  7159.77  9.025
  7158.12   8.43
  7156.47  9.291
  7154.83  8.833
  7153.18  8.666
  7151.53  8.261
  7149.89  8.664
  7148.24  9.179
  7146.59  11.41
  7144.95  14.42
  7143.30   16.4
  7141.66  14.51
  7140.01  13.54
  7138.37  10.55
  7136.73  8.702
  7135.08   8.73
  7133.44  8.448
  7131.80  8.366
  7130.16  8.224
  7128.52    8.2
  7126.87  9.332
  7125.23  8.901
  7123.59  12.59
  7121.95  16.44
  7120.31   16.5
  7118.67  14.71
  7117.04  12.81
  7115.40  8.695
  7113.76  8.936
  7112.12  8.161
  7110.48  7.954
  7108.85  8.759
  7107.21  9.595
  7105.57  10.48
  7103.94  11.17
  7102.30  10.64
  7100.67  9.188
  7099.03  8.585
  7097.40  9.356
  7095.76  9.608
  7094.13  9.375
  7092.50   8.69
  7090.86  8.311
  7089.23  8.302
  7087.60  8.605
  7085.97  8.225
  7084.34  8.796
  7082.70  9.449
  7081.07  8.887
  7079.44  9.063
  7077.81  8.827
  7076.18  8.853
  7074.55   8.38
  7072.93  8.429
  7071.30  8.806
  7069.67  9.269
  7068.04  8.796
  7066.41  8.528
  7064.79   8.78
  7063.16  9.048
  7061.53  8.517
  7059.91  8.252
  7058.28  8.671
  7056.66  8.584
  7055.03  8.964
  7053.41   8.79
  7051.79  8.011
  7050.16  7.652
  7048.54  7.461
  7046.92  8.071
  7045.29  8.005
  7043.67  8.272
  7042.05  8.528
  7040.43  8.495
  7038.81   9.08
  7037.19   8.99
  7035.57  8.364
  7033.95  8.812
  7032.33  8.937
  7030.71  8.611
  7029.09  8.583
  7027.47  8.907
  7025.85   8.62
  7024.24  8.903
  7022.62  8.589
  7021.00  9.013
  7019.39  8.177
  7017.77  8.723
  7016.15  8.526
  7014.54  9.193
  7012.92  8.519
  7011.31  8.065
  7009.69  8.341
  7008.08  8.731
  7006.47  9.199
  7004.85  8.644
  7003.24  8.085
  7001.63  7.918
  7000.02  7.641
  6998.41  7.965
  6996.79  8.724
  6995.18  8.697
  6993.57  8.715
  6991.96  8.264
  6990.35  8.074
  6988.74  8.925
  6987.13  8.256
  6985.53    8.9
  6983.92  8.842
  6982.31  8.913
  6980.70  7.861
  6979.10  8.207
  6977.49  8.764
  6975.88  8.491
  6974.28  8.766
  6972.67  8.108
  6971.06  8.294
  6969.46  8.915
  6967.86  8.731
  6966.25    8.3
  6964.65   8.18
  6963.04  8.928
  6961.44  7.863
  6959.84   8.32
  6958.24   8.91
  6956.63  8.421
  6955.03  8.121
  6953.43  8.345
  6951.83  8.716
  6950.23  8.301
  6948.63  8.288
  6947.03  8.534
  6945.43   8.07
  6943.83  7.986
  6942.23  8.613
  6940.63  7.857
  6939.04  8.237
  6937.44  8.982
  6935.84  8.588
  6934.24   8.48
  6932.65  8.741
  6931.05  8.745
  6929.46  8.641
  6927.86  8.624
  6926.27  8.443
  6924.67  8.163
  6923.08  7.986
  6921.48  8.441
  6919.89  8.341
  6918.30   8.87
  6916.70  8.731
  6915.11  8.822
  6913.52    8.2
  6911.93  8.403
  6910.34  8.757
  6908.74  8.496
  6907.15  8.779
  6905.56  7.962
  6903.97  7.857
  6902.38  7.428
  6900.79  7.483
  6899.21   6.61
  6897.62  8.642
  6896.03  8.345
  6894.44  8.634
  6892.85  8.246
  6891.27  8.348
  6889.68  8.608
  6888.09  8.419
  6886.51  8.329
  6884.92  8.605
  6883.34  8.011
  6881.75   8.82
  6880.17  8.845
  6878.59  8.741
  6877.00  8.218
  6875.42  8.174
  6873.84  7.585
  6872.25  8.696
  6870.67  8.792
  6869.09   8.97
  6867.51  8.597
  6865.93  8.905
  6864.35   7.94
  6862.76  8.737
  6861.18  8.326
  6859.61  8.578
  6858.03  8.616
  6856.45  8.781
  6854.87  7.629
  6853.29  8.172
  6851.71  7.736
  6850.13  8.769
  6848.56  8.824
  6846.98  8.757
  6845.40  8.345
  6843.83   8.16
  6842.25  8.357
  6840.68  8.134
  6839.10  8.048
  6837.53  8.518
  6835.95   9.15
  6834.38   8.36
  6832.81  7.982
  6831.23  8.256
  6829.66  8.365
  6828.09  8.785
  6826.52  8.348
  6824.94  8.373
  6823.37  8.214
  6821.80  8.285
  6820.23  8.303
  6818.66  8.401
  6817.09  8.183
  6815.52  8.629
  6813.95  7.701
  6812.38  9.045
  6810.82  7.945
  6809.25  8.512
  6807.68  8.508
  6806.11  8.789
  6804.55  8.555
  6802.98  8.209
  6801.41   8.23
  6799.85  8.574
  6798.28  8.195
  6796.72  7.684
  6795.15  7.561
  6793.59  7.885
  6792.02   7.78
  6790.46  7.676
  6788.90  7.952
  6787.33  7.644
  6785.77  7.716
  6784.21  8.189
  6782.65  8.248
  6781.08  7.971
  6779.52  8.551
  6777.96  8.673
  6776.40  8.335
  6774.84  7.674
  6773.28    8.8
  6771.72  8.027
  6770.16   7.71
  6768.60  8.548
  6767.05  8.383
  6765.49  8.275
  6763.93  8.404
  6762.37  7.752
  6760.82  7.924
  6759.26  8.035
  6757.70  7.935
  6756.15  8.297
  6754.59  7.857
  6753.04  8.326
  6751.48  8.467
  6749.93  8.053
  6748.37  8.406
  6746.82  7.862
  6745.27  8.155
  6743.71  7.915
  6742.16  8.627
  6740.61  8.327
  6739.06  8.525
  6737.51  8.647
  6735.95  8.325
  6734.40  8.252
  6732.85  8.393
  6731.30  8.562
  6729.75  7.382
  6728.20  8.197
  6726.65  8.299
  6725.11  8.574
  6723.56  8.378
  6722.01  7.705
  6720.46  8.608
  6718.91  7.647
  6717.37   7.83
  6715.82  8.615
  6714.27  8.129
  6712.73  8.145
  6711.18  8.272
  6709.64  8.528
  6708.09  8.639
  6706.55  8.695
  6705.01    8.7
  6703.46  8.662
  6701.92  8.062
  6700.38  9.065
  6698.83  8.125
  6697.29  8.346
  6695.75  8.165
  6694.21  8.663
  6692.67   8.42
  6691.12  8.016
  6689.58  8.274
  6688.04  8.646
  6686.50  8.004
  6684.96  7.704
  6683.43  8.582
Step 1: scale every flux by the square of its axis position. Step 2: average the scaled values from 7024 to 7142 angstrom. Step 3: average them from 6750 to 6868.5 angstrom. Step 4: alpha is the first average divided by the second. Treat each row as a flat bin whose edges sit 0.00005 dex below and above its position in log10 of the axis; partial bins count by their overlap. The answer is 1.2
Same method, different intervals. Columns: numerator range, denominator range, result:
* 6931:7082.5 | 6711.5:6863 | 1.10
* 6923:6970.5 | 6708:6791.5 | 1.09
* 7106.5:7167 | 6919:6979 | 1.28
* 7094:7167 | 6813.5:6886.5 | 1.31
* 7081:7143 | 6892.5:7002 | 1.26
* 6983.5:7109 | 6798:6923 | 1.10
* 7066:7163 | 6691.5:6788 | 1.33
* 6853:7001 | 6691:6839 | 1.07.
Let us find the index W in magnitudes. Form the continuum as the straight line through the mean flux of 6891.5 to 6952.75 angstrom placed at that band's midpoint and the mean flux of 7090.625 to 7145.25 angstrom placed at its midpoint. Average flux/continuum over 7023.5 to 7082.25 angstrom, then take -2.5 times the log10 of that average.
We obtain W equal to 0.14 mag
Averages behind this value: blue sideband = 8.34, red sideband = 10.5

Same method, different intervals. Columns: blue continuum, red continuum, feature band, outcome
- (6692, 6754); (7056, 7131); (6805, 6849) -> 0.03 mag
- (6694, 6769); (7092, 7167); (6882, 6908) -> 0.11 mag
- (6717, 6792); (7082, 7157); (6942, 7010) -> 0.11 mag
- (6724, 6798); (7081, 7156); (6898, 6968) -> 0.09 mag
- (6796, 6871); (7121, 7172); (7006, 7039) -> 0.08 mag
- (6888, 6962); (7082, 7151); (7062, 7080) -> 0.12 mag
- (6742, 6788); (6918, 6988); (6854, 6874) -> -0.02 mag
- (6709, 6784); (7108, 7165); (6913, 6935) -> 0.08 mag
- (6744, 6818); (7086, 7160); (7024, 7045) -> 0.11 mag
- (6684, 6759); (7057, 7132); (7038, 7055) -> 0.13 mag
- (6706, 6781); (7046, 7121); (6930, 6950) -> 0.05 mag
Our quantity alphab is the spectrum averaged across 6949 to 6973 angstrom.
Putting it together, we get 8.43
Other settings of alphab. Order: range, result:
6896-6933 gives 8.31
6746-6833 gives 8.2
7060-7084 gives 8.81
